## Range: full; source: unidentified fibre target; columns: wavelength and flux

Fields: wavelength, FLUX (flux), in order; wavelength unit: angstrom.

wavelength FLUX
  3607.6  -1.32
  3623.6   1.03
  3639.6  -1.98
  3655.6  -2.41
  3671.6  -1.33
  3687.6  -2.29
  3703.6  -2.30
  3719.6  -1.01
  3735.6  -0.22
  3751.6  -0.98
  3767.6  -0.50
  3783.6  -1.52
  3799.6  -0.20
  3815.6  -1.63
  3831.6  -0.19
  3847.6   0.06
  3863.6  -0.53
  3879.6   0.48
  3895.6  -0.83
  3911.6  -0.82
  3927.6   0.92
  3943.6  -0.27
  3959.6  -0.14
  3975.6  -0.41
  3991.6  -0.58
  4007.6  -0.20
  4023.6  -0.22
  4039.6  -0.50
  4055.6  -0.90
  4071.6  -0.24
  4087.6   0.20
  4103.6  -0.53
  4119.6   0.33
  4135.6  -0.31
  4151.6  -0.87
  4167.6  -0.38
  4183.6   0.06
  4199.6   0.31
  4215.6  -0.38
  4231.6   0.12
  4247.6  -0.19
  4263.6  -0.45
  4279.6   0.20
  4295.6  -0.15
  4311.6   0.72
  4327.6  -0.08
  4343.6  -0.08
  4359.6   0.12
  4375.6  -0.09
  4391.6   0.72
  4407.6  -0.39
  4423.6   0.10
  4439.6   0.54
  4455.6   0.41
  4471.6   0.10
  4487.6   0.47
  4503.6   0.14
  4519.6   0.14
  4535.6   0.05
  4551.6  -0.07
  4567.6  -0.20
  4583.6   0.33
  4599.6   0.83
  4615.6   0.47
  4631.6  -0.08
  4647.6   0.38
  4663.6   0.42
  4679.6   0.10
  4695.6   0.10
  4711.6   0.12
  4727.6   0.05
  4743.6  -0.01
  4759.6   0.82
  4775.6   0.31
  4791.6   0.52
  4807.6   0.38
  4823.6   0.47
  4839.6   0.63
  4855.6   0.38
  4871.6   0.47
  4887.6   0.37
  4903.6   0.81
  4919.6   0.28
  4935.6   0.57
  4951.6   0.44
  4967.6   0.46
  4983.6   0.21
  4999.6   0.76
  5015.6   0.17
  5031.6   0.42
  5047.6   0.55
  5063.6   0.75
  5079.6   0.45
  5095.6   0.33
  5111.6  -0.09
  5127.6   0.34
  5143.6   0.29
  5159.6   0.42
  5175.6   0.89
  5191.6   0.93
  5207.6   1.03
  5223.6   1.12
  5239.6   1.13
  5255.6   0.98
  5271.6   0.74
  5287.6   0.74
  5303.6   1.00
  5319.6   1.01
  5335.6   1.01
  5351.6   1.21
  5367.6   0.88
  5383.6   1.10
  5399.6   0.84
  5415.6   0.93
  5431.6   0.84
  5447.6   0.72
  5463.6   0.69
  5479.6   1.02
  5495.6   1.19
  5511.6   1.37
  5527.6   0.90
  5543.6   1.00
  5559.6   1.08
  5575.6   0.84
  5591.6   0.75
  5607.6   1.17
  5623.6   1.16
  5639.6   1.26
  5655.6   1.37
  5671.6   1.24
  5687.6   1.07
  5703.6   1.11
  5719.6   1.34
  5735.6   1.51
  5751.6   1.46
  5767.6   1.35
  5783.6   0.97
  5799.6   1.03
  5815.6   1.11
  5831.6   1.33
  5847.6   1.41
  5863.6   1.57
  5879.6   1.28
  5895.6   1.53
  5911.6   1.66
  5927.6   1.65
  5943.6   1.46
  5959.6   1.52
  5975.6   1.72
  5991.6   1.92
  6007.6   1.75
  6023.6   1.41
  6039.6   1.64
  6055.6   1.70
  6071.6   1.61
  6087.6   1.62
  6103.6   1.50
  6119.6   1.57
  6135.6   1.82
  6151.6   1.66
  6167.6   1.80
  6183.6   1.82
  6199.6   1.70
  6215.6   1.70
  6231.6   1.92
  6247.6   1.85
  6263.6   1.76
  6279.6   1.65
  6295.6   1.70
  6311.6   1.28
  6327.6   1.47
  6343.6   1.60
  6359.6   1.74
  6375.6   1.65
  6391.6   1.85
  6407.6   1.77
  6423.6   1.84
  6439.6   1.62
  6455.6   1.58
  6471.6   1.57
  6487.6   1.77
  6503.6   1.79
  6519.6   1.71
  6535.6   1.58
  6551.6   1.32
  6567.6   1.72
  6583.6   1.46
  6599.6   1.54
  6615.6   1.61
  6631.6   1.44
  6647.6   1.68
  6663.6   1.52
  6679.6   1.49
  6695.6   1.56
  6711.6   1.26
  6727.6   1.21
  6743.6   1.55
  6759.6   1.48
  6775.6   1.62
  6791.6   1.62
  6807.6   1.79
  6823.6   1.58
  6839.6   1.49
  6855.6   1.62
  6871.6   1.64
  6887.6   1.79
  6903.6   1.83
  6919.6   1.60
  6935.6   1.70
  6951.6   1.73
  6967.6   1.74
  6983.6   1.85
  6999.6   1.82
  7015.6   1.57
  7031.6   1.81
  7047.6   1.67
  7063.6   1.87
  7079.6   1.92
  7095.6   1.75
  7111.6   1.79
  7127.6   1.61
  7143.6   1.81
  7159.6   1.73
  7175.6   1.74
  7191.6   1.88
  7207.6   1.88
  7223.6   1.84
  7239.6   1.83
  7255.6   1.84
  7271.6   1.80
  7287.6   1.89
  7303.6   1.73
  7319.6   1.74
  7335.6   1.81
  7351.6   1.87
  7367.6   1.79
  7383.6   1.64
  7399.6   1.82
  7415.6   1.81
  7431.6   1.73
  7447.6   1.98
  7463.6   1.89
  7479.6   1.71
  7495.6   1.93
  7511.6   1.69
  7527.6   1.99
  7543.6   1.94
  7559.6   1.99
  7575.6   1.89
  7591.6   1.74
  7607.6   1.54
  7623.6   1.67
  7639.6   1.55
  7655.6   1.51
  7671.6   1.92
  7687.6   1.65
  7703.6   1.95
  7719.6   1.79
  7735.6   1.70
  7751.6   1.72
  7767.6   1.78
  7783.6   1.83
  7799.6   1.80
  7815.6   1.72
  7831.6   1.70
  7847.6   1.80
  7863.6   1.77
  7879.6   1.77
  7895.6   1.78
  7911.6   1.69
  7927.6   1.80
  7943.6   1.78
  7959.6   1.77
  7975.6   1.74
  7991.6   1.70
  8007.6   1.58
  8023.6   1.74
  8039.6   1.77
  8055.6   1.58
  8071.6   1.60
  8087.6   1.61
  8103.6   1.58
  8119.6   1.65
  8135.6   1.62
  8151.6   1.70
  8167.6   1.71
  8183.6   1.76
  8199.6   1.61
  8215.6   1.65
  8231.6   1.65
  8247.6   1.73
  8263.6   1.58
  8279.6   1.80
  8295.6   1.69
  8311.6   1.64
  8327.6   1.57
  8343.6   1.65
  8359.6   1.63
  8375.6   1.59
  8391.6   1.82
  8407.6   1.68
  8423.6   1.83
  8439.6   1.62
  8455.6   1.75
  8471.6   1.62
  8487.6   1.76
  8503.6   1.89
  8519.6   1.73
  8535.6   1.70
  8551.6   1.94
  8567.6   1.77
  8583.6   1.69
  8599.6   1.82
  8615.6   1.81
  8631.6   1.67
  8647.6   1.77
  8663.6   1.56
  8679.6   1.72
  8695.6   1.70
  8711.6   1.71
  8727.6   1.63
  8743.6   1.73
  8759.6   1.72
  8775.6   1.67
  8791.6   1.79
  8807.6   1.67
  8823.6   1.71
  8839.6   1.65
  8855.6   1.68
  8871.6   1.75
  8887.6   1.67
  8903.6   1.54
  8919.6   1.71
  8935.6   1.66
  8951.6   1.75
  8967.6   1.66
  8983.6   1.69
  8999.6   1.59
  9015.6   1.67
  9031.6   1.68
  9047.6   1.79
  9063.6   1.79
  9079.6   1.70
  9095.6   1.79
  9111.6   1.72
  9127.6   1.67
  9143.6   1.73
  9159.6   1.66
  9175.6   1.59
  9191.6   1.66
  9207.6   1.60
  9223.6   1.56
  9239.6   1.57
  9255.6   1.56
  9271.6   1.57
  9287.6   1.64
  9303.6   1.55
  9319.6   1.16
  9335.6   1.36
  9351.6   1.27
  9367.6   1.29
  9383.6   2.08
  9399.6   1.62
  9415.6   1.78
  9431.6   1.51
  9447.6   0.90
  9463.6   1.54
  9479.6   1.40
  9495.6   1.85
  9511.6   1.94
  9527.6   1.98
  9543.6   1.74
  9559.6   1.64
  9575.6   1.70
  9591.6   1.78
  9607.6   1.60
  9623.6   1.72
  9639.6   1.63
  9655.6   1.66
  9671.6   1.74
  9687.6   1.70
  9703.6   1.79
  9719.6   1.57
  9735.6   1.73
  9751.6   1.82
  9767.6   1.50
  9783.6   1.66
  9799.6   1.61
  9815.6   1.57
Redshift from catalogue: 0.298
